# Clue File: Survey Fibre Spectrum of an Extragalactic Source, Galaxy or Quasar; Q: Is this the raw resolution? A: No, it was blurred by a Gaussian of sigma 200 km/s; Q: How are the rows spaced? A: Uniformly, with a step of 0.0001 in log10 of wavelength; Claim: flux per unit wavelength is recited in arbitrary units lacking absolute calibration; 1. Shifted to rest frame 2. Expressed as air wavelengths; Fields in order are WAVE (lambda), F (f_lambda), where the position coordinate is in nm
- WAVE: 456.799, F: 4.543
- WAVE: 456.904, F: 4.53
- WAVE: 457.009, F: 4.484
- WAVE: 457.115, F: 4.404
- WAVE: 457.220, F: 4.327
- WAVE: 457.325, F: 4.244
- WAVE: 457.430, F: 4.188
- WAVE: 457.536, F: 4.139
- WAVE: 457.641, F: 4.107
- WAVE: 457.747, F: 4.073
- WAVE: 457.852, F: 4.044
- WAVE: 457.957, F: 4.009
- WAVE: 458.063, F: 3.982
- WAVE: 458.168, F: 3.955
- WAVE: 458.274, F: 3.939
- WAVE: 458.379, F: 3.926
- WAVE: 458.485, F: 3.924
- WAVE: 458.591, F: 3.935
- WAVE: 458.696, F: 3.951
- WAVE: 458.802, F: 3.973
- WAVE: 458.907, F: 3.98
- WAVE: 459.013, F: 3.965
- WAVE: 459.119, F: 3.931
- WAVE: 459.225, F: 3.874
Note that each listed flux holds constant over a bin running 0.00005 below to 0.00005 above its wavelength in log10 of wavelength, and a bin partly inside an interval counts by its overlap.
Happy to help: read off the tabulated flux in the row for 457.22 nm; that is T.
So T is 4.327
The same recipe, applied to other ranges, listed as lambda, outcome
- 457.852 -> 4.044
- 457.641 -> 4.107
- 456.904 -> 4.53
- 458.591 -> 3.935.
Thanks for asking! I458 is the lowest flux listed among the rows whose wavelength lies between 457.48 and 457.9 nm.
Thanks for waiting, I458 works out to 4.044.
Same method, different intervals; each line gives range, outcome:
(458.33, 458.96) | 3.924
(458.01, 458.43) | 3.926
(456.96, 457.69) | 4.107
